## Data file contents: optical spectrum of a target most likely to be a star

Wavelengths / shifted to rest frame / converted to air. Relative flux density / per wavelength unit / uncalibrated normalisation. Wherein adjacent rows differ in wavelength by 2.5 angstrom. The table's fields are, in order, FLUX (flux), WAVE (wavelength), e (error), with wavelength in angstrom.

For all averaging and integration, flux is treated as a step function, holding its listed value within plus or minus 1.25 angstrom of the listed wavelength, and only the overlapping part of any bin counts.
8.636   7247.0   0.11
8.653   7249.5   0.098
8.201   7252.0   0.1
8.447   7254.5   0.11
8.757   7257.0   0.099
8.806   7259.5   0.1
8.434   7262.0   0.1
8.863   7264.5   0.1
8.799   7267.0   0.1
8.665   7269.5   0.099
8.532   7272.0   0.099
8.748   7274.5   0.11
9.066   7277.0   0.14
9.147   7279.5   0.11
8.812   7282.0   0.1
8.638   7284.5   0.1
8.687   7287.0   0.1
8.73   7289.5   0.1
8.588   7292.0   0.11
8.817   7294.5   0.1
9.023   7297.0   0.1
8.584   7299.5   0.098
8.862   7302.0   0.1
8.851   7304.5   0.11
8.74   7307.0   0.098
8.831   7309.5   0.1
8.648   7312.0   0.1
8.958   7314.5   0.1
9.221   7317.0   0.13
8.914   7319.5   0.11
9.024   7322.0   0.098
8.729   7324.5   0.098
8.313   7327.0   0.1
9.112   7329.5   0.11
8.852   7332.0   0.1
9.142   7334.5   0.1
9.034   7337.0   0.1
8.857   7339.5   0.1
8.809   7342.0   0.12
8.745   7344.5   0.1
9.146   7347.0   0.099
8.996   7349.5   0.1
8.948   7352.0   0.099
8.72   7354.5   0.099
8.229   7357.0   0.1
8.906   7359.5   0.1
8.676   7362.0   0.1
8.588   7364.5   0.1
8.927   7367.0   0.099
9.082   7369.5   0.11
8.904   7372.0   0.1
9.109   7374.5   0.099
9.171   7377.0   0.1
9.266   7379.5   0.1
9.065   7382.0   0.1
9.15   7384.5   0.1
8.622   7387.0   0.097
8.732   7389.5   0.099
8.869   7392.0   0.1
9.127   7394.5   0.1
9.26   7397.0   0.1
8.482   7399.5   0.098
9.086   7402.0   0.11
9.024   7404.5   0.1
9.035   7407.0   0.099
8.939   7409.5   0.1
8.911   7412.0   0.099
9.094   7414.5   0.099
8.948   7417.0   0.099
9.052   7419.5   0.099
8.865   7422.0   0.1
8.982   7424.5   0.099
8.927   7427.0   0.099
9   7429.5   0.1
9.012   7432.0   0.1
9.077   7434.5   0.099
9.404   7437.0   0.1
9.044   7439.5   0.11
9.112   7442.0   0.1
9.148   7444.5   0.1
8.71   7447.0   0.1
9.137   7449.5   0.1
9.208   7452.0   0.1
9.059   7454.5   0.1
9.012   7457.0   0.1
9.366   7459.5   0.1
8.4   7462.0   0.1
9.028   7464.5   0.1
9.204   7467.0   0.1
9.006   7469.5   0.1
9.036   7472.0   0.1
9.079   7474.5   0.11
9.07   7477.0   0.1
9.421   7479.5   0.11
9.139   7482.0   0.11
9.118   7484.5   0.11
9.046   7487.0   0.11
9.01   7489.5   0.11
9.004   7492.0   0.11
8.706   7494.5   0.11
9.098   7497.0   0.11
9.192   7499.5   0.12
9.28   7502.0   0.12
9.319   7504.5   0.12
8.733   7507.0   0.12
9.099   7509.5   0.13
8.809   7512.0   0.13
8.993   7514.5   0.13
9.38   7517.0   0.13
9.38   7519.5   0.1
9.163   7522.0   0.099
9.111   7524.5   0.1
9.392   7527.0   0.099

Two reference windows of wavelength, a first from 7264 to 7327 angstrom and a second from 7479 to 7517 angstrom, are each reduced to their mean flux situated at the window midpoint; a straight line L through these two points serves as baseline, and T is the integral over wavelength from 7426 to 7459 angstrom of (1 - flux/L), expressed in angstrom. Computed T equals -0.28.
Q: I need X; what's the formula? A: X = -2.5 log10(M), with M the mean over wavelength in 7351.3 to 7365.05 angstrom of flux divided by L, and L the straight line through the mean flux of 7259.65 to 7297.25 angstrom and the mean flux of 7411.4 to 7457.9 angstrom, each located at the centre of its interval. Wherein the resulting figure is 0.029 mag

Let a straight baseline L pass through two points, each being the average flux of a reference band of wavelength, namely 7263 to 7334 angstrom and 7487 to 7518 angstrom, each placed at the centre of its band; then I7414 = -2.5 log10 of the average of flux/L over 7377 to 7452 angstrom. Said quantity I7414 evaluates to -0.01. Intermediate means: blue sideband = 8.81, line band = 9.01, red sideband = 9.05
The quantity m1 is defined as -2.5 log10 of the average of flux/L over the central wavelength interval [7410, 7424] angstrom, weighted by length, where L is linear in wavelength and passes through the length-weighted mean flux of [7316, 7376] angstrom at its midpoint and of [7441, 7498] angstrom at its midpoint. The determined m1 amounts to 0.00 mag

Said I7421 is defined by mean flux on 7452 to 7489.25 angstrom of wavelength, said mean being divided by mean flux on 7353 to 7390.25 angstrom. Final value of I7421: 1.02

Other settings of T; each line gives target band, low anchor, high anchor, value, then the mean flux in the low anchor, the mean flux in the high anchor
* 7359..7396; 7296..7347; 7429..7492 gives 0.0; 8.87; 9.07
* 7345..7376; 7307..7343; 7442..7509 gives 0.3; 8.88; 9.06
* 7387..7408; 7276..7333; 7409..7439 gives 0.1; 8.83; 9.02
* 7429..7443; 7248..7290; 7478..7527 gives -0.2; 8.7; 9.11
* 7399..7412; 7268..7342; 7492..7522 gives 0.0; 8.83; 9.09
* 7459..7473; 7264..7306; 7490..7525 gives 0.1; 8.79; 9.09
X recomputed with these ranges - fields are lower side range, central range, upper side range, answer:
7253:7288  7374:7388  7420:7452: -0.02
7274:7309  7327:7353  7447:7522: -0.01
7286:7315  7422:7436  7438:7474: 0.00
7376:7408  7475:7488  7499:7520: -0.01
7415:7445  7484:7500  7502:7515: 0.00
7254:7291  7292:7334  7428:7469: 0.00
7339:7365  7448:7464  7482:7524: 0.00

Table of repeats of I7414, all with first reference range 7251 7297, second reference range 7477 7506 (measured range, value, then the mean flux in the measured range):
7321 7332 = 0.00 mag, 8.8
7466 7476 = 0.00 mag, 9.08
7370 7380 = -0.02 mag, 9.1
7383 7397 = 0.00 mag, 8.94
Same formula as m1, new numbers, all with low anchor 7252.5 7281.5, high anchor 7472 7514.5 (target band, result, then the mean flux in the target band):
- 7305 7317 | -0.005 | 8.84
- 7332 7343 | -0.014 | 8.95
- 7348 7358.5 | 0.016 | 8.74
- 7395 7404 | -0.004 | 8.96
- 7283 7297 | 0.006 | 8.72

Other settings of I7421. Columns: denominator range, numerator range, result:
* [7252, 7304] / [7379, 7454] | 1.03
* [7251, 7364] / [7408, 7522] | 1.03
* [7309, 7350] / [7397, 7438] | 1.01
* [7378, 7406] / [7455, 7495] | 1.01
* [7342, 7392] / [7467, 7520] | 1.02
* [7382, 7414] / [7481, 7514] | 1.01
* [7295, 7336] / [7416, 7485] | 1.02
